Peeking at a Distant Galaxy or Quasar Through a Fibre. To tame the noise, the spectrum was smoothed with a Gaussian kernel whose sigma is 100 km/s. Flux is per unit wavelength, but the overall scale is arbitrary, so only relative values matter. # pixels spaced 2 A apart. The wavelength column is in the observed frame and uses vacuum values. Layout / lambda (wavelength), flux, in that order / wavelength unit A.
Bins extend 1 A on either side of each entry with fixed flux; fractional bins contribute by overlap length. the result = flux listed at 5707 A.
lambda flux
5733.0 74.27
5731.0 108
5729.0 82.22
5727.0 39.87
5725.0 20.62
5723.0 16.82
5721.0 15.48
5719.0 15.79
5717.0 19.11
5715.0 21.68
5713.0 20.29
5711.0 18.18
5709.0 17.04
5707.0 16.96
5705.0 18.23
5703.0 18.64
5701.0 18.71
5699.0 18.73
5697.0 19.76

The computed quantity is 16.96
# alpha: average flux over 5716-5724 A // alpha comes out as 16.8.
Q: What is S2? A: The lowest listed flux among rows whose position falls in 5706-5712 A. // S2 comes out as 16.96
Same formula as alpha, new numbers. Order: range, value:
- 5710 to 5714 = 19.2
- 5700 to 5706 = 18.5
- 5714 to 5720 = 18.9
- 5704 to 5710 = 17.4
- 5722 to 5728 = 25.8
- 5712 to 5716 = 21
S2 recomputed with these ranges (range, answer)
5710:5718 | 18.18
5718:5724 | 15.48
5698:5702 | 18.71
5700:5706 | 18.23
